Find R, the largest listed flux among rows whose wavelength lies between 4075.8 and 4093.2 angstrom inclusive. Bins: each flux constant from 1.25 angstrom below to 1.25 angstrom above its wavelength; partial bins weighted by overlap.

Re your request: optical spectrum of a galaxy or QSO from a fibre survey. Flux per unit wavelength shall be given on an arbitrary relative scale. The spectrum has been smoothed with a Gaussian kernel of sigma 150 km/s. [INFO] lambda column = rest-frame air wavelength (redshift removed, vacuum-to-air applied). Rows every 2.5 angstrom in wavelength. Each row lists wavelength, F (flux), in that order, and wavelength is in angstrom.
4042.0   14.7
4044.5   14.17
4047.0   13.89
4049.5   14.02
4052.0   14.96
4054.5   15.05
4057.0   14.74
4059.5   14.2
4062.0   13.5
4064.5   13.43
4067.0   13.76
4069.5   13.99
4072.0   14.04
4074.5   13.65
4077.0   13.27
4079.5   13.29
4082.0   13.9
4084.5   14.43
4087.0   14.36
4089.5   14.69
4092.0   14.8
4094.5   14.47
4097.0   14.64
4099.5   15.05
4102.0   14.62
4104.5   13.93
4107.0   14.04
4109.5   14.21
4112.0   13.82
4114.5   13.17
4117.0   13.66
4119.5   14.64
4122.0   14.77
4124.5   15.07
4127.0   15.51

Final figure 14.8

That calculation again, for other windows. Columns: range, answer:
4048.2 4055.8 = 15.05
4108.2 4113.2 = 14.21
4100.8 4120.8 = 14.64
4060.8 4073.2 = 14.04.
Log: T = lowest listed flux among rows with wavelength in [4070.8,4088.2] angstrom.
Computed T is 13.27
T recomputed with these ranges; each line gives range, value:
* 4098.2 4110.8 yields 13.93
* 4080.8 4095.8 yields 13.9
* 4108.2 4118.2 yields 13.17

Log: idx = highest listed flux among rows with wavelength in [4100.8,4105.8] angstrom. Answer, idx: 14.62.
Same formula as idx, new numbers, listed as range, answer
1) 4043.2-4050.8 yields 14.17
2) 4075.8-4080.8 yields 13.29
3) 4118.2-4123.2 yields 14.77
